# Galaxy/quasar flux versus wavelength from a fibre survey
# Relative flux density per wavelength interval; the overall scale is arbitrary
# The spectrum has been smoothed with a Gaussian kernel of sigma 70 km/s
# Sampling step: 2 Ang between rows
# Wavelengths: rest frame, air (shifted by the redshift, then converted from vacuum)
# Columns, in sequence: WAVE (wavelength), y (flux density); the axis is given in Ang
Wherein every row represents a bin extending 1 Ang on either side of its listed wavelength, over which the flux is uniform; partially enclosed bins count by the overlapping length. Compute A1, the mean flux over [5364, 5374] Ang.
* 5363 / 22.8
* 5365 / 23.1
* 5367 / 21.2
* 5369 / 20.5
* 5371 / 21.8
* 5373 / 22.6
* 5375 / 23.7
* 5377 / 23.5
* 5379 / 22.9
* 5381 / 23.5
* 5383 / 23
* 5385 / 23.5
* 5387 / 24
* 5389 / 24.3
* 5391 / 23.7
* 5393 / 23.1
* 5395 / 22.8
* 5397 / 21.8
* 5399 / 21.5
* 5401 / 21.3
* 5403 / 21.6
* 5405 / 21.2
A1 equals 21.8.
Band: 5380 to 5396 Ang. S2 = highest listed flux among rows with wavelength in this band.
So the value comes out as 24.3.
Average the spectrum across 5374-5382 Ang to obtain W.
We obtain 23.4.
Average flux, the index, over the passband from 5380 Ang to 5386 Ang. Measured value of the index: 23.3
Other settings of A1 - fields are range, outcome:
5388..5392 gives 24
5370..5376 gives 22.7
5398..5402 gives 21.4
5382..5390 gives 23.7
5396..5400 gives 21.6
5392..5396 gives 23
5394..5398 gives 22.3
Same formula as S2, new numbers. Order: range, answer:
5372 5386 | 23.7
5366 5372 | 21.8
